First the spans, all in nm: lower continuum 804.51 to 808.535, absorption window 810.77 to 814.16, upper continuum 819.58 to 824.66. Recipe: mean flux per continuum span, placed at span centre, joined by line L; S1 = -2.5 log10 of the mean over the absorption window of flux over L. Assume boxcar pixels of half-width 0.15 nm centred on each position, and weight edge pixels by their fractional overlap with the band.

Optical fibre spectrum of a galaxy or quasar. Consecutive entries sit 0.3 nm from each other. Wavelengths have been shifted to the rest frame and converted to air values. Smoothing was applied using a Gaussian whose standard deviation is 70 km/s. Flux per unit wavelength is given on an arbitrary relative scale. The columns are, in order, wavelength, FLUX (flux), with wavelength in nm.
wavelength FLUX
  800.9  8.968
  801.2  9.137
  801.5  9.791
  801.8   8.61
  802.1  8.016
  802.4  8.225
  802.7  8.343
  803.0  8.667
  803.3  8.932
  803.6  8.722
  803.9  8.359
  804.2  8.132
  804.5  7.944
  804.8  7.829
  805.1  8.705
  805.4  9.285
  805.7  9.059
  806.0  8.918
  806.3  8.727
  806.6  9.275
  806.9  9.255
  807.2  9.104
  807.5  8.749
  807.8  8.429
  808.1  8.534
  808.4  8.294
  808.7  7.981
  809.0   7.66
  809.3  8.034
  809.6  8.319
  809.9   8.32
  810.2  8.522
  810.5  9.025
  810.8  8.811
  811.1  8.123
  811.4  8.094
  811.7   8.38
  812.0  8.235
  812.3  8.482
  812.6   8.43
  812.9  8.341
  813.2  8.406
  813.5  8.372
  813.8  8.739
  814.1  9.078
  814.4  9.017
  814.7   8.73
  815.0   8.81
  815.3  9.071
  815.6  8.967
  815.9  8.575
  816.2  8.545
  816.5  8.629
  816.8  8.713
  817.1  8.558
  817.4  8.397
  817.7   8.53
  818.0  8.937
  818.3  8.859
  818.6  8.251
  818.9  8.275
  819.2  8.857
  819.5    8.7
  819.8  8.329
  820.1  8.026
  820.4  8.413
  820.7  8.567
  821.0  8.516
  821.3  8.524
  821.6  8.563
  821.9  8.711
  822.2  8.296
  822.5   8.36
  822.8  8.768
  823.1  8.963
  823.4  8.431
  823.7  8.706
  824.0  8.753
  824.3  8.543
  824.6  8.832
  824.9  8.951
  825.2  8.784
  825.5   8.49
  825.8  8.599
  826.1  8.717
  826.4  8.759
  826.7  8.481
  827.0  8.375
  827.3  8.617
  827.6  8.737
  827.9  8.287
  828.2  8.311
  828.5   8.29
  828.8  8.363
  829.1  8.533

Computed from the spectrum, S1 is 0.03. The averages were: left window 8.75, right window 8.54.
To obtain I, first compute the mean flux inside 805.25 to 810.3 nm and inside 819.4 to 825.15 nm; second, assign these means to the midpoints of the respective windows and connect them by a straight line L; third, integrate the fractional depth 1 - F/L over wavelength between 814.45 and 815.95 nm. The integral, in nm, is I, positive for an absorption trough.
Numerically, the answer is -0.046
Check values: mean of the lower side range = 8.62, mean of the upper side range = 8.58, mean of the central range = 8.86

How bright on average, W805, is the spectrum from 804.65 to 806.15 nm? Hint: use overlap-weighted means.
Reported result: 8.76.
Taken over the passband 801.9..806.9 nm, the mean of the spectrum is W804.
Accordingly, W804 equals 8.59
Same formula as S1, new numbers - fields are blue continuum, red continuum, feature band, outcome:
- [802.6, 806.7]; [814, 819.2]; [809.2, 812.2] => 0.035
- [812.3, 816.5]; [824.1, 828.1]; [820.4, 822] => 0.012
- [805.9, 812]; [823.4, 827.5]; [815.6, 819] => -0.001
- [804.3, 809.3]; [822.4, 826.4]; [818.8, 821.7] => 0.024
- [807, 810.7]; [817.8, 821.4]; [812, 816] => -0.026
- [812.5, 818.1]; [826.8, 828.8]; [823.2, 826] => -0.024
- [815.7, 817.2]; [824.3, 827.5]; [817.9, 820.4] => 0.015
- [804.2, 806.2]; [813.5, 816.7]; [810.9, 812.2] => 0.061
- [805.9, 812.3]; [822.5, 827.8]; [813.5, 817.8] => -0.020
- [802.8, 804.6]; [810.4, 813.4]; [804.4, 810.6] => -0.016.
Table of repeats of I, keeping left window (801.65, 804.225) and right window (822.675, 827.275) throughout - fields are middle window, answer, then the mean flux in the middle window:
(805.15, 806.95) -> -0.12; 9.06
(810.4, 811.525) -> 0.01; 8.5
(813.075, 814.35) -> -0.02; 8.68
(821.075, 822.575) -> 0.03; 8.5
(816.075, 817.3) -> 0.00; 8.6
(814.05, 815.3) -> -0.05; 8.91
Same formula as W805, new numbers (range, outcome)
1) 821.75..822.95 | 8.53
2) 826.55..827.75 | 8.55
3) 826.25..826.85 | 8.62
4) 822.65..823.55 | 8.72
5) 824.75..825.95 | 8.71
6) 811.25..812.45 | 8.3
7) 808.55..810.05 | 8.06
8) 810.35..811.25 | 8.65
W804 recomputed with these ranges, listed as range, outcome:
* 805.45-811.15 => 8.61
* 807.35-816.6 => 8.51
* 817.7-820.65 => 8.52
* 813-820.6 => 8.63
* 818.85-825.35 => 8.59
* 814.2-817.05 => 8.78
